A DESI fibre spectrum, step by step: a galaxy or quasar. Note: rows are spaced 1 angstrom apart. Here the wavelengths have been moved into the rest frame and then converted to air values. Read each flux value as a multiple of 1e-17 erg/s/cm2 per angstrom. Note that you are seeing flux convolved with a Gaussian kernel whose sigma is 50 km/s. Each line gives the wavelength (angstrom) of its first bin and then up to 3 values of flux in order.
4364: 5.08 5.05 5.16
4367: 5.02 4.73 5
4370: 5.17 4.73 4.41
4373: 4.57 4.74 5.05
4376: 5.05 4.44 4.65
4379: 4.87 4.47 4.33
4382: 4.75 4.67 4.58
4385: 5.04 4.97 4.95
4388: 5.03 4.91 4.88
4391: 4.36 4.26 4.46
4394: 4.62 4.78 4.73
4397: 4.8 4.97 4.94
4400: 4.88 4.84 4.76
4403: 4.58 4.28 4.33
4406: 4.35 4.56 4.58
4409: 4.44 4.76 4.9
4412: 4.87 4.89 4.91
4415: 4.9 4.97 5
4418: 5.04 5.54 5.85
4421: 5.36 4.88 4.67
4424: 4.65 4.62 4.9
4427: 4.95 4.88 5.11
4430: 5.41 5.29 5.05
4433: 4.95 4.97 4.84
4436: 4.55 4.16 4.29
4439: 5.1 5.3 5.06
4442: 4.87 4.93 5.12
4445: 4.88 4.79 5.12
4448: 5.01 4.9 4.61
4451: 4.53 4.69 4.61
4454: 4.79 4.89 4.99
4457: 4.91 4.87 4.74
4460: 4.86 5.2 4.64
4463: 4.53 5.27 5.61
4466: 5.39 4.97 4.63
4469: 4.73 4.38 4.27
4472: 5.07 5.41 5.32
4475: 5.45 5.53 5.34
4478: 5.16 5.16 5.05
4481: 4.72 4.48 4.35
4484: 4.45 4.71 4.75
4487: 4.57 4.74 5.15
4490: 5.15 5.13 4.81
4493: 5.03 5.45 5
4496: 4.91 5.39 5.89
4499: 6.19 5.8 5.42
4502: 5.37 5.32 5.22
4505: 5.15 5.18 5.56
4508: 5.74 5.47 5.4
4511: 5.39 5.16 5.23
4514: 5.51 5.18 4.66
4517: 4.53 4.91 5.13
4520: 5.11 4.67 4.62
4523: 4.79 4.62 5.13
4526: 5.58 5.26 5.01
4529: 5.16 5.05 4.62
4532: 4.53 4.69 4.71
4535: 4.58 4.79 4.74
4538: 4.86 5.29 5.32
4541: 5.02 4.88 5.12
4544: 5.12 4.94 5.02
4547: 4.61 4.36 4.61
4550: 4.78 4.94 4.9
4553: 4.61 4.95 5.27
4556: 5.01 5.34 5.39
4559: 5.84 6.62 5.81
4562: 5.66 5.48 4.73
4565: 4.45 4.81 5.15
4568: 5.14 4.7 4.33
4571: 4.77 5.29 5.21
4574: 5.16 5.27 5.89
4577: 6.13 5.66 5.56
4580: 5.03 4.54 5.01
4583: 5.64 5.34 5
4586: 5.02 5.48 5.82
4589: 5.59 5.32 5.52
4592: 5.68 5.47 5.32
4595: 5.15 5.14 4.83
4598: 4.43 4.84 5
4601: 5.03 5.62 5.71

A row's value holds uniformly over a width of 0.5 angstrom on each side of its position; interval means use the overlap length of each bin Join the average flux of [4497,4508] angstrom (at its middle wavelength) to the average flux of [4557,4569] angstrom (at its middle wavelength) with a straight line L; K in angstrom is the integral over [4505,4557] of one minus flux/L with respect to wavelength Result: 4.2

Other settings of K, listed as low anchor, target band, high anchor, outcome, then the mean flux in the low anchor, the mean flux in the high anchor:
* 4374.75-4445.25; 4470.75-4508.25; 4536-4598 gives -1.1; 4.82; 5.17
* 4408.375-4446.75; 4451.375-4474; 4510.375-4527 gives 0.4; 4.94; 5.02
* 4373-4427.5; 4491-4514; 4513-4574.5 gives -2.0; 4.79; 5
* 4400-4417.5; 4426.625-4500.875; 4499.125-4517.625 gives 1.0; 4.71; 5.31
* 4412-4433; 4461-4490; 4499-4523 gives 1.2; 5.04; 5.22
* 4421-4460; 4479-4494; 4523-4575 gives 0.3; 4.87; 5.02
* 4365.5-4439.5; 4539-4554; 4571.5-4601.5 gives 0.8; 4.81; 5.28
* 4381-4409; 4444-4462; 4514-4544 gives -0.2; 4.69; 4.93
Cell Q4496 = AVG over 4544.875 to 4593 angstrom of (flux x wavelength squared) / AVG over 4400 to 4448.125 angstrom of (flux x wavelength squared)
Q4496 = 1.14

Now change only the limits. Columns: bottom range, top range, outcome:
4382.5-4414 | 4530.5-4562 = 1.14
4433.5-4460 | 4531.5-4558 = 1.06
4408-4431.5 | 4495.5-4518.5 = 1.11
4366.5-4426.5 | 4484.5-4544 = 1.12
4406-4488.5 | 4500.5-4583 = 1.08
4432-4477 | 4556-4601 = 1.13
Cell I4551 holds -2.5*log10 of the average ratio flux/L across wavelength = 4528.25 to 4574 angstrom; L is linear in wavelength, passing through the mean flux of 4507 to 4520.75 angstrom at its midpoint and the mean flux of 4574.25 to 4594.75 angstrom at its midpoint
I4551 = 0.06 mag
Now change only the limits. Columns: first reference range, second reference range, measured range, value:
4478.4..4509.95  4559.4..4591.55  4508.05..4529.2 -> 0.02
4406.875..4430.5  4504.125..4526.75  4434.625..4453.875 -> 0.04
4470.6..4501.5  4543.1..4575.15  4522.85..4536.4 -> 0.04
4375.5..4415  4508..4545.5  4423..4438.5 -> -0.01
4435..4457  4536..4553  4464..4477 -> -0.05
